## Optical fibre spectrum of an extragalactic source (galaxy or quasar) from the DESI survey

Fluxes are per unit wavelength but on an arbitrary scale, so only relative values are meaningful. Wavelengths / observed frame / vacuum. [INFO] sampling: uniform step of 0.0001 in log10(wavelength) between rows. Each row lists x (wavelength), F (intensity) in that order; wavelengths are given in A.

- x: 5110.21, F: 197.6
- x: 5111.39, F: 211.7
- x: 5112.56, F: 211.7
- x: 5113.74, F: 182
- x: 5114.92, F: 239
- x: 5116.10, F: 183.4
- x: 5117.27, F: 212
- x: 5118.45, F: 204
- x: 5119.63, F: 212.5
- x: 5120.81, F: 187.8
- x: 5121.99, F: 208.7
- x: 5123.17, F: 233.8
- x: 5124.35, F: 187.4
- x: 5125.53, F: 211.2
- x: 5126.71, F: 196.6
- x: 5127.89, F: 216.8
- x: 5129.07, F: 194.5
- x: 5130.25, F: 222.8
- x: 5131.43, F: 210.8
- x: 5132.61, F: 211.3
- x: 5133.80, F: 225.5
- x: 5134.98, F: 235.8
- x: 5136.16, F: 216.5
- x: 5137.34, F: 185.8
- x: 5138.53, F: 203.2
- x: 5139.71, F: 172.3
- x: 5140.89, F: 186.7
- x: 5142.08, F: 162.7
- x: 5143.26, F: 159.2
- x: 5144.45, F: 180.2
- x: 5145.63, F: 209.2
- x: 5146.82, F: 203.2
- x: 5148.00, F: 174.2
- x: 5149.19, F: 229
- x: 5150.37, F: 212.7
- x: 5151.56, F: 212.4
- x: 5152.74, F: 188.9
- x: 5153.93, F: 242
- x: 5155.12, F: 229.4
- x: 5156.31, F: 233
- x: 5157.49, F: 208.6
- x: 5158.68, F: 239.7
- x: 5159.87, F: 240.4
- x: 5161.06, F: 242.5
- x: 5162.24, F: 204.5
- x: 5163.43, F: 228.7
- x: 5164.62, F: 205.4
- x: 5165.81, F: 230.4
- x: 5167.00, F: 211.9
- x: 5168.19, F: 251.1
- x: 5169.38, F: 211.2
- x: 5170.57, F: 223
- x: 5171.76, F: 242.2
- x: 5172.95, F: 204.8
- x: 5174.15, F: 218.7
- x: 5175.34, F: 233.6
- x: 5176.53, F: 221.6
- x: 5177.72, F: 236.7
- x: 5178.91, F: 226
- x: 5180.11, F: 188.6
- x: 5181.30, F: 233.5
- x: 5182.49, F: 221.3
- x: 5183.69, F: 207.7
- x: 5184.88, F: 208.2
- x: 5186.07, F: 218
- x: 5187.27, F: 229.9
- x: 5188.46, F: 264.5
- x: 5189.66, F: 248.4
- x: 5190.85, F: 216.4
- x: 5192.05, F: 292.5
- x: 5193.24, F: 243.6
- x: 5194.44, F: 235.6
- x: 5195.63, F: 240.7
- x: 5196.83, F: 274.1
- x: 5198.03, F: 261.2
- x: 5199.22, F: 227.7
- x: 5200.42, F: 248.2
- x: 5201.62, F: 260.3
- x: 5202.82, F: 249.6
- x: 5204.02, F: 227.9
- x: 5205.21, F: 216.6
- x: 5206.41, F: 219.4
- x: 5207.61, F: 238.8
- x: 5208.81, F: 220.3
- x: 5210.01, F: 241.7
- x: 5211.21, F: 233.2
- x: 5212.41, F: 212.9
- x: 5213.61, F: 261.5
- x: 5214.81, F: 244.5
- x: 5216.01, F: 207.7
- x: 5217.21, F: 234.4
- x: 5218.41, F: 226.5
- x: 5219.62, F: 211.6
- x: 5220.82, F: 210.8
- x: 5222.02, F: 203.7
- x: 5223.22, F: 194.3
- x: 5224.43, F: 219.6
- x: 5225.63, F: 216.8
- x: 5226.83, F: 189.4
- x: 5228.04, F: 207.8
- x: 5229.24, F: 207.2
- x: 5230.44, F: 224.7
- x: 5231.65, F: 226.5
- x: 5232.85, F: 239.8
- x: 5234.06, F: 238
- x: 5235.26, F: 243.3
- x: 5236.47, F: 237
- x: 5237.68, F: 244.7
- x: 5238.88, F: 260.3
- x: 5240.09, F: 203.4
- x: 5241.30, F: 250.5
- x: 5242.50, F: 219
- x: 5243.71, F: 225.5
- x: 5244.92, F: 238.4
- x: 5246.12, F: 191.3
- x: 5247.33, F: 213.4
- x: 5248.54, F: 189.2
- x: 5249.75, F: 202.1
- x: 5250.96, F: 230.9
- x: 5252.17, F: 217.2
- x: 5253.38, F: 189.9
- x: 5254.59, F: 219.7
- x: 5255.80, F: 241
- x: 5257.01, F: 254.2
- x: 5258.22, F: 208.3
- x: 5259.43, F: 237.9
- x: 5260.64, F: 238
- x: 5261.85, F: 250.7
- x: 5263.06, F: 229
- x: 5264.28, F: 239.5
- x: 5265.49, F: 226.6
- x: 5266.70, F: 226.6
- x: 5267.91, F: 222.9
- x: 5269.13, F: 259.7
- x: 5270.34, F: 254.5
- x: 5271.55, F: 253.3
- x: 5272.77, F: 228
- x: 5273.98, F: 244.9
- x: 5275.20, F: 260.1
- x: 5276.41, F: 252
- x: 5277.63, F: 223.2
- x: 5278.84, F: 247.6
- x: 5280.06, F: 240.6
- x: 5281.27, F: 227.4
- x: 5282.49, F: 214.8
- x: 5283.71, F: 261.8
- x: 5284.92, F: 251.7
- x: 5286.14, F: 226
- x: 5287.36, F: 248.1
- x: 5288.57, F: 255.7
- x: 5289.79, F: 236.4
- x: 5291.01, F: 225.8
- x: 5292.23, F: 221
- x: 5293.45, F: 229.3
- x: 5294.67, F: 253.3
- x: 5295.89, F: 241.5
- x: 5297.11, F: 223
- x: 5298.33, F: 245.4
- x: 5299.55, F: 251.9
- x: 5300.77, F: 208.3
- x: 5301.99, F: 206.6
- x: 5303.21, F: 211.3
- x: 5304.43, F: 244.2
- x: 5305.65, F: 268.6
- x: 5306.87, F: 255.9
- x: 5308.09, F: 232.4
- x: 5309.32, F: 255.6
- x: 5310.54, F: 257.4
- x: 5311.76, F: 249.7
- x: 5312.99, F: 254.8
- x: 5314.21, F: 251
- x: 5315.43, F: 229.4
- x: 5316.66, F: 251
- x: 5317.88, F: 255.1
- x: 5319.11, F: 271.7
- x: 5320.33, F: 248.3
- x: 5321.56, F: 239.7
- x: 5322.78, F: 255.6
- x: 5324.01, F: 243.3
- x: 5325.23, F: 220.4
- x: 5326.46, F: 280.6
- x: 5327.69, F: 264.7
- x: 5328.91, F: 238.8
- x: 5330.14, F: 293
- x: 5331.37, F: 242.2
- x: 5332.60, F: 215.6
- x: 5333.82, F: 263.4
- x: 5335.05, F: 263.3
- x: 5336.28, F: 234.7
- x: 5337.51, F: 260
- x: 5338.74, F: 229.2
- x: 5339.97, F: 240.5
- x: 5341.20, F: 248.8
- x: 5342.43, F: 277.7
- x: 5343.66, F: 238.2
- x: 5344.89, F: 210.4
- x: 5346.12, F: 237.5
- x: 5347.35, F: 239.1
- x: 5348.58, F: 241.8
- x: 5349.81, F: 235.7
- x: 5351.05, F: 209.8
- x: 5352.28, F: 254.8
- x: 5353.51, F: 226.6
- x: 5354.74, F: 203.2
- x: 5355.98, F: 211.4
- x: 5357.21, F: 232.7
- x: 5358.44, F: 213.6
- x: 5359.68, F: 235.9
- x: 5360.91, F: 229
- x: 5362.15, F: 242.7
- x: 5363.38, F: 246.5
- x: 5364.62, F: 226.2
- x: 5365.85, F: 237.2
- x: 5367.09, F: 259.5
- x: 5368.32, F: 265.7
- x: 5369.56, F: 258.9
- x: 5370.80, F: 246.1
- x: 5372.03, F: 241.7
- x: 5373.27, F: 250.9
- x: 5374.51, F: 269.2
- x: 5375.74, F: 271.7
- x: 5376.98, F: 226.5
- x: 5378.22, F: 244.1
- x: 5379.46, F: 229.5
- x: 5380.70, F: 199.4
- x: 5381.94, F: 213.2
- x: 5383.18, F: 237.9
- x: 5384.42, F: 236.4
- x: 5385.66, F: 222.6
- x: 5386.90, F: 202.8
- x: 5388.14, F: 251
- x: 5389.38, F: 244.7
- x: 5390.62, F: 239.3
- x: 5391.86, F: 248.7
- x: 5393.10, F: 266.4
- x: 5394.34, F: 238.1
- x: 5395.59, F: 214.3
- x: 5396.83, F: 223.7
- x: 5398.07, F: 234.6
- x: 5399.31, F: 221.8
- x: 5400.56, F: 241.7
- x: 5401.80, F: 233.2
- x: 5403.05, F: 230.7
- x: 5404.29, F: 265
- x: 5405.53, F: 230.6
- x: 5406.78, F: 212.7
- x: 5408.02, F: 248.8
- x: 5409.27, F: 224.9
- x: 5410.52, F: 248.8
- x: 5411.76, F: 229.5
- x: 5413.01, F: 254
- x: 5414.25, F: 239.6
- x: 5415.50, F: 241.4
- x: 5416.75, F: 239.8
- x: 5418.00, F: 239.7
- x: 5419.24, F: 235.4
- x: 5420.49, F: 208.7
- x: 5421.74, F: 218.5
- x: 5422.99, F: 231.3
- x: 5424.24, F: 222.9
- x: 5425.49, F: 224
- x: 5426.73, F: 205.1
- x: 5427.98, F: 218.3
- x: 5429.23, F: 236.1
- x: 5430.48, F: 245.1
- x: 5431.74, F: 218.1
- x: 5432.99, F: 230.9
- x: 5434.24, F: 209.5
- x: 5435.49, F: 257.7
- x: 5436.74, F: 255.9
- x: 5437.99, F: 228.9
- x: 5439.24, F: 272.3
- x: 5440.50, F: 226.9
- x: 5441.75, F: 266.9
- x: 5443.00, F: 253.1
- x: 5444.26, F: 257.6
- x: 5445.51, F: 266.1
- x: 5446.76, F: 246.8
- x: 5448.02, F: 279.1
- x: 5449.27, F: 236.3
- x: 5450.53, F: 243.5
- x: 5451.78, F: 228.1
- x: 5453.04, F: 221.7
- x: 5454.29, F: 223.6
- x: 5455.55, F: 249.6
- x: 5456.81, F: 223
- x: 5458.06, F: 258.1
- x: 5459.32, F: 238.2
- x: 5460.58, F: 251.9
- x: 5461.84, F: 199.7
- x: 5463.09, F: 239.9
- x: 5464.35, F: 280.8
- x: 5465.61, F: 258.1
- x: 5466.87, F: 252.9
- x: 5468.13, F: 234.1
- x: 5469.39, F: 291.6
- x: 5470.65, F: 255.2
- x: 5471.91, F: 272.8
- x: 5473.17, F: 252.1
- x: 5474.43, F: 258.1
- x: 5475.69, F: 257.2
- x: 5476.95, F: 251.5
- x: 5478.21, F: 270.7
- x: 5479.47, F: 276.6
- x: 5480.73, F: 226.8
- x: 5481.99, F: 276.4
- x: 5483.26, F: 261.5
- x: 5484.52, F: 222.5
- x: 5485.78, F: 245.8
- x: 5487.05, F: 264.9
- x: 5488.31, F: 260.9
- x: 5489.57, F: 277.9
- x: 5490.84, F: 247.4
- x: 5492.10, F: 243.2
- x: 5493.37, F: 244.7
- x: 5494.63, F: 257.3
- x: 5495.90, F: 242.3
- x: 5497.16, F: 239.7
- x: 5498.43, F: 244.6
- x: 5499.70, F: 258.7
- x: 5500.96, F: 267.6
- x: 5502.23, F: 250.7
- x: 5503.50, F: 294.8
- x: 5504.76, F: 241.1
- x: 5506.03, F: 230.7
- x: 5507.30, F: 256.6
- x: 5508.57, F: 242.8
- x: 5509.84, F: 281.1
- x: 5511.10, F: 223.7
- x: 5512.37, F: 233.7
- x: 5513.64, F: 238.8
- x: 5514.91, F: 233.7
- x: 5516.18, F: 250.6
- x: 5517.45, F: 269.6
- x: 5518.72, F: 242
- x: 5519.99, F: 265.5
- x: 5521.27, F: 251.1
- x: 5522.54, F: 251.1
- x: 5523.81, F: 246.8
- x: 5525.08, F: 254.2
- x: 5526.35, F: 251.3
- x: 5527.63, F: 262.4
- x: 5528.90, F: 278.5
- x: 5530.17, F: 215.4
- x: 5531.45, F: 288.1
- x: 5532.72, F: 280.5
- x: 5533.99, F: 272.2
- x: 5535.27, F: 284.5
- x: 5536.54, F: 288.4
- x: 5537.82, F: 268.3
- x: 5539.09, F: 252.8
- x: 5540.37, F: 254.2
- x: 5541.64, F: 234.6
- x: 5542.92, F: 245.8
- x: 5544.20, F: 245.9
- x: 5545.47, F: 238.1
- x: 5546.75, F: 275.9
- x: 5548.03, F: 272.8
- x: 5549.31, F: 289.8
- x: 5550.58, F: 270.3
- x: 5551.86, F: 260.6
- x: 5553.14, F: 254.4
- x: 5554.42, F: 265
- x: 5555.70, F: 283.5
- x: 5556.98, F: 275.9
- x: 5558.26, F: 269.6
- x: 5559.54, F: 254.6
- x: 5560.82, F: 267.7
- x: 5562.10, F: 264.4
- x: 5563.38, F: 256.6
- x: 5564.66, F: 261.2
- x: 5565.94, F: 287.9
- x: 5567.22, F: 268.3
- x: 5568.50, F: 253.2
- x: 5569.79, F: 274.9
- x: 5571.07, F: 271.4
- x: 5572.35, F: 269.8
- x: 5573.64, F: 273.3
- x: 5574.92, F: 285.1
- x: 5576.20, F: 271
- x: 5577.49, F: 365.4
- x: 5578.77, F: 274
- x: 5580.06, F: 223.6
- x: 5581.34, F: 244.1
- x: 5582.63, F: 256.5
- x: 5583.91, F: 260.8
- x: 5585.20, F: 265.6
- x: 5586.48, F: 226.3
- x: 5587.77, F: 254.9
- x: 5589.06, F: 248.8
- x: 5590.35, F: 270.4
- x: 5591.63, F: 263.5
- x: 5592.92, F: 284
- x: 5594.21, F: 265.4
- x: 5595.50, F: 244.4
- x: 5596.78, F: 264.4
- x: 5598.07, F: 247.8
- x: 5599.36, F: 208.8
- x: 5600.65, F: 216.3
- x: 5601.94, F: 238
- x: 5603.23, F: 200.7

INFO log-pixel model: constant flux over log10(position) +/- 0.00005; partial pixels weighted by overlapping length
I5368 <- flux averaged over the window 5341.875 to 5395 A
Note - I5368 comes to 237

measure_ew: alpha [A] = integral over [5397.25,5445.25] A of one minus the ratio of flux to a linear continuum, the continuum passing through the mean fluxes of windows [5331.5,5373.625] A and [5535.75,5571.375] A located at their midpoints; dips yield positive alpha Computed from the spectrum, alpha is 2.3 A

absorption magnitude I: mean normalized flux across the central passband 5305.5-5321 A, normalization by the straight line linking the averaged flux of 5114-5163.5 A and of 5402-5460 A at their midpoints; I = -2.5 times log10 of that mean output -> -0.12 mag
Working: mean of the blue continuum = 208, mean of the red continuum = 238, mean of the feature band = 252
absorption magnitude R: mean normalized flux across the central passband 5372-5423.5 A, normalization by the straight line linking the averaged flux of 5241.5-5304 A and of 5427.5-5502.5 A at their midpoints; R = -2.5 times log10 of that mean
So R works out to 0.03 mag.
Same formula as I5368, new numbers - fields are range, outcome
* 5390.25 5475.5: 241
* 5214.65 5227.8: 213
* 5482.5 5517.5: 251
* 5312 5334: 251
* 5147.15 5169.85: 221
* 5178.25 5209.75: 235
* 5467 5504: 257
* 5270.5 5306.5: 238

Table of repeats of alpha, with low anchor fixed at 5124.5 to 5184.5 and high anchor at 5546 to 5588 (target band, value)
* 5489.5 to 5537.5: 1.1 A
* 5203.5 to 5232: 0.1 A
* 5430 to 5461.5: 1.1 A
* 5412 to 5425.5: 0.9 A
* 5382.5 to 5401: 0.8 A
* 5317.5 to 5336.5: -1.3 A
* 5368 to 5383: 0.0 A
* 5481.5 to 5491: 0.0 A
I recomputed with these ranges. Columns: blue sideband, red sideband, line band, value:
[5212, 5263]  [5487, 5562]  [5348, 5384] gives 0.01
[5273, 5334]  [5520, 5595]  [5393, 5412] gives 0.08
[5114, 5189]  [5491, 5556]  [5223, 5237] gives 0.01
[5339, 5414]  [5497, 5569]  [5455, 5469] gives 0.02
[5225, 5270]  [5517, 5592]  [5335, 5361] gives 0.02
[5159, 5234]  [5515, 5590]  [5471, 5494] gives 0.00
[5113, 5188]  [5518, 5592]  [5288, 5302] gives -0.02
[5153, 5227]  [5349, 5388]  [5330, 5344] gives -0.07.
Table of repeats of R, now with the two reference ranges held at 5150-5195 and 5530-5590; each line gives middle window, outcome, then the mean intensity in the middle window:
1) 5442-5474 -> 0.03 mag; 249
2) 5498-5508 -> 0.02 mag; 256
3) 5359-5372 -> 0.01 mag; 244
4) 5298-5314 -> -0.01 mag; 242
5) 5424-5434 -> 0.13 mag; 225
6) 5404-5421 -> 0.06 mag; 237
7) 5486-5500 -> 0.03 mag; 252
